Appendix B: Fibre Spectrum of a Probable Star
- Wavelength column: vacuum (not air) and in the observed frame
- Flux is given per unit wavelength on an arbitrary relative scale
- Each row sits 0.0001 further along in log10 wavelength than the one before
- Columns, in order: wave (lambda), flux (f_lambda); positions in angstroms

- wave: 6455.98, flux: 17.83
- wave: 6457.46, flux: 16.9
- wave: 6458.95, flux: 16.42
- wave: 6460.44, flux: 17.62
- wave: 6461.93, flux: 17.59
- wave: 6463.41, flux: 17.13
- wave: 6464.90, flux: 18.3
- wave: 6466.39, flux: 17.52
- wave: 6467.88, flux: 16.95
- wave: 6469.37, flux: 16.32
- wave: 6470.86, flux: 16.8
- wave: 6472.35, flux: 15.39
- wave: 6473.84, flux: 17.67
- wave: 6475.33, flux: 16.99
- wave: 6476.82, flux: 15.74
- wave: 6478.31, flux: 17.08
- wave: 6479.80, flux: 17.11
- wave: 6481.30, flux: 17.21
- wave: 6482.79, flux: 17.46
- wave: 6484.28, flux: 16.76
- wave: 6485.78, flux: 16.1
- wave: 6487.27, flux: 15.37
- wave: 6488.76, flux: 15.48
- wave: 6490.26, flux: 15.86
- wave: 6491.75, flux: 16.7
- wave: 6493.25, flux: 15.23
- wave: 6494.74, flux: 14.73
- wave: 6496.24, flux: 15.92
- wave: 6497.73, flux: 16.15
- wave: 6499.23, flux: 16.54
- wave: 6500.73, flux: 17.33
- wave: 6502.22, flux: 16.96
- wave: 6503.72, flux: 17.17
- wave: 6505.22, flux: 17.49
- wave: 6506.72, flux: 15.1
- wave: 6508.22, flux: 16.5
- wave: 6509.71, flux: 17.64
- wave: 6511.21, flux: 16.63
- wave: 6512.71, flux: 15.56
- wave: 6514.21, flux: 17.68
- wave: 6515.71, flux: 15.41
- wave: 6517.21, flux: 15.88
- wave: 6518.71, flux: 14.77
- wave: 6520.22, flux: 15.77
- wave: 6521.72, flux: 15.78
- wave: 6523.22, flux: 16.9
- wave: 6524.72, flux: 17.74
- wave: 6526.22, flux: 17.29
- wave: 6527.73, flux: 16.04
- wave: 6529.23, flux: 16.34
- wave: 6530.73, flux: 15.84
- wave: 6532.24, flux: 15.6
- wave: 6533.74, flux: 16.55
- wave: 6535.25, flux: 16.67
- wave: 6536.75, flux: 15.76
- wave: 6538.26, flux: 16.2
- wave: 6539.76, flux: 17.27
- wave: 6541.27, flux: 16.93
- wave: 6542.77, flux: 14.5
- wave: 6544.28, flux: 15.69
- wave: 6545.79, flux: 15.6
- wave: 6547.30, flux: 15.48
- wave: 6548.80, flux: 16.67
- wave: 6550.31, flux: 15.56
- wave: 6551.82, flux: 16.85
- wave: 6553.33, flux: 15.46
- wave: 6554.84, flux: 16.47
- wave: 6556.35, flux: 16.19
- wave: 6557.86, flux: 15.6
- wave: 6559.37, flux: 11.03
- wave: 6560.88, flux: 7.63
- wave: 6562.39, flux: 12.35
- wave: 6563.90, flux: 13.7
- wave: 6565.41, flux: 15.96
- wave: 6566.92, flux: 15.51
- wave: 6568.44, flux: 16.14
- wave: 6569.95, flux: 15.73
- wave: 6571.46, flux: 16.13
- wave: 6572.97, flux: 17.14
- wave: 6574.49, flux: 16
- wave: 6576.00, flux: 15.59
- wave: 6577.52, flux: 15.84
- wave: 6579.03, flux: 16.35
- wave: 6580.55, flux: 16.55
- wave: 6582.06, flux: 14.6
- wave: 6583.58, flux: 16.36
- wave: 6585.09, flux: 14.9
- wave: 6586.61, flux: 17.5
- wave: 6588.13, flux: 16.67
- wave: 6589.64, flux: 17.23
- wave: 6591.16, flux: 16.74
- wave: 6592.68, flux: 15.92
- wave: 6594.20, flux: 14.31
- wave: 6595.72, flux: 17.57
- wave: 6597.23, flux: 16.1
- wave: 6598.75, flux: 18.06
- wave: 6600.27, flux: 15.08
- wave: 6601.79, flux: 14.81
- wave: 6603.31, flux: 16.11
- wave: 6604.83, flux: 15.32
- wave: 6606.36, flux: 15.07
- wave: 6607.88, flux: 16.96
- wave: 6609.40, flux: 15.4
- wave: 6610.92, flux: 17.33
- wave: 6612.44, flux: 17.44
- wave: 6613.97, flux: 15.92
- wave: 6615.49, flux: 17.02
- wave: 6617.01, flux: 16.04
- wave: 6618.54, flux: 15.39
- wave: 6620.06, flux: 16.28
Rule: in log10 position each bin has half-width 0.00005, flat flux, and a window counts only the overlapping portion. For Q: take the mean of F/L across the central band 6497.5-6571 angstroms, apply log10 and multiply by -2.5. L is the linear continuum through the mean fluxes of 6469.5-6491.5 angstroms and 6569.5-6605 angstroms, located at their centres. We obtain 0.03 mag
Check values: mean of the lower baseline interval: 16.5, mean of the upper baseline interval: 16.1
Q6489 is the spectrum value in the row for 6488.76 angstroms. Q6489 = 15.48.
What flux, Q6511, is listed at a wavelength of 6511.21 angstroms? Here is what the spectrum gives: 16.63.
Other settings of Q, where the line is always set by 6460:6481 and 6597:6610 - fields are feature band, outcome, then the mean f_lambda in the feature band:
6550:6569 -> 0.13 mag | 14.4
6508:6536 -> 0.01 mag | 16.3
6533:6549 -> 0.02 mag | 16.1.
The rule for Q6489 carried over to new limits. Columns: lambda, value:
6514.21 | 17.68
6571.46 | 16.13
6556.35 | 16.19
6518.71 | 14.77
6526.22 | 17.29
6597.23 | 16.1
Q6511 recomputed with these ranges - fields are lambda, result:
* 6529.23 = 16.34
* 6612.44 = 17.44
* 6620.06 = 16.28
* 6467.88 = 16.95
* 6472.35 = 15.39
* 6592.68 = 15.92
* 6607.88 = 16.96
